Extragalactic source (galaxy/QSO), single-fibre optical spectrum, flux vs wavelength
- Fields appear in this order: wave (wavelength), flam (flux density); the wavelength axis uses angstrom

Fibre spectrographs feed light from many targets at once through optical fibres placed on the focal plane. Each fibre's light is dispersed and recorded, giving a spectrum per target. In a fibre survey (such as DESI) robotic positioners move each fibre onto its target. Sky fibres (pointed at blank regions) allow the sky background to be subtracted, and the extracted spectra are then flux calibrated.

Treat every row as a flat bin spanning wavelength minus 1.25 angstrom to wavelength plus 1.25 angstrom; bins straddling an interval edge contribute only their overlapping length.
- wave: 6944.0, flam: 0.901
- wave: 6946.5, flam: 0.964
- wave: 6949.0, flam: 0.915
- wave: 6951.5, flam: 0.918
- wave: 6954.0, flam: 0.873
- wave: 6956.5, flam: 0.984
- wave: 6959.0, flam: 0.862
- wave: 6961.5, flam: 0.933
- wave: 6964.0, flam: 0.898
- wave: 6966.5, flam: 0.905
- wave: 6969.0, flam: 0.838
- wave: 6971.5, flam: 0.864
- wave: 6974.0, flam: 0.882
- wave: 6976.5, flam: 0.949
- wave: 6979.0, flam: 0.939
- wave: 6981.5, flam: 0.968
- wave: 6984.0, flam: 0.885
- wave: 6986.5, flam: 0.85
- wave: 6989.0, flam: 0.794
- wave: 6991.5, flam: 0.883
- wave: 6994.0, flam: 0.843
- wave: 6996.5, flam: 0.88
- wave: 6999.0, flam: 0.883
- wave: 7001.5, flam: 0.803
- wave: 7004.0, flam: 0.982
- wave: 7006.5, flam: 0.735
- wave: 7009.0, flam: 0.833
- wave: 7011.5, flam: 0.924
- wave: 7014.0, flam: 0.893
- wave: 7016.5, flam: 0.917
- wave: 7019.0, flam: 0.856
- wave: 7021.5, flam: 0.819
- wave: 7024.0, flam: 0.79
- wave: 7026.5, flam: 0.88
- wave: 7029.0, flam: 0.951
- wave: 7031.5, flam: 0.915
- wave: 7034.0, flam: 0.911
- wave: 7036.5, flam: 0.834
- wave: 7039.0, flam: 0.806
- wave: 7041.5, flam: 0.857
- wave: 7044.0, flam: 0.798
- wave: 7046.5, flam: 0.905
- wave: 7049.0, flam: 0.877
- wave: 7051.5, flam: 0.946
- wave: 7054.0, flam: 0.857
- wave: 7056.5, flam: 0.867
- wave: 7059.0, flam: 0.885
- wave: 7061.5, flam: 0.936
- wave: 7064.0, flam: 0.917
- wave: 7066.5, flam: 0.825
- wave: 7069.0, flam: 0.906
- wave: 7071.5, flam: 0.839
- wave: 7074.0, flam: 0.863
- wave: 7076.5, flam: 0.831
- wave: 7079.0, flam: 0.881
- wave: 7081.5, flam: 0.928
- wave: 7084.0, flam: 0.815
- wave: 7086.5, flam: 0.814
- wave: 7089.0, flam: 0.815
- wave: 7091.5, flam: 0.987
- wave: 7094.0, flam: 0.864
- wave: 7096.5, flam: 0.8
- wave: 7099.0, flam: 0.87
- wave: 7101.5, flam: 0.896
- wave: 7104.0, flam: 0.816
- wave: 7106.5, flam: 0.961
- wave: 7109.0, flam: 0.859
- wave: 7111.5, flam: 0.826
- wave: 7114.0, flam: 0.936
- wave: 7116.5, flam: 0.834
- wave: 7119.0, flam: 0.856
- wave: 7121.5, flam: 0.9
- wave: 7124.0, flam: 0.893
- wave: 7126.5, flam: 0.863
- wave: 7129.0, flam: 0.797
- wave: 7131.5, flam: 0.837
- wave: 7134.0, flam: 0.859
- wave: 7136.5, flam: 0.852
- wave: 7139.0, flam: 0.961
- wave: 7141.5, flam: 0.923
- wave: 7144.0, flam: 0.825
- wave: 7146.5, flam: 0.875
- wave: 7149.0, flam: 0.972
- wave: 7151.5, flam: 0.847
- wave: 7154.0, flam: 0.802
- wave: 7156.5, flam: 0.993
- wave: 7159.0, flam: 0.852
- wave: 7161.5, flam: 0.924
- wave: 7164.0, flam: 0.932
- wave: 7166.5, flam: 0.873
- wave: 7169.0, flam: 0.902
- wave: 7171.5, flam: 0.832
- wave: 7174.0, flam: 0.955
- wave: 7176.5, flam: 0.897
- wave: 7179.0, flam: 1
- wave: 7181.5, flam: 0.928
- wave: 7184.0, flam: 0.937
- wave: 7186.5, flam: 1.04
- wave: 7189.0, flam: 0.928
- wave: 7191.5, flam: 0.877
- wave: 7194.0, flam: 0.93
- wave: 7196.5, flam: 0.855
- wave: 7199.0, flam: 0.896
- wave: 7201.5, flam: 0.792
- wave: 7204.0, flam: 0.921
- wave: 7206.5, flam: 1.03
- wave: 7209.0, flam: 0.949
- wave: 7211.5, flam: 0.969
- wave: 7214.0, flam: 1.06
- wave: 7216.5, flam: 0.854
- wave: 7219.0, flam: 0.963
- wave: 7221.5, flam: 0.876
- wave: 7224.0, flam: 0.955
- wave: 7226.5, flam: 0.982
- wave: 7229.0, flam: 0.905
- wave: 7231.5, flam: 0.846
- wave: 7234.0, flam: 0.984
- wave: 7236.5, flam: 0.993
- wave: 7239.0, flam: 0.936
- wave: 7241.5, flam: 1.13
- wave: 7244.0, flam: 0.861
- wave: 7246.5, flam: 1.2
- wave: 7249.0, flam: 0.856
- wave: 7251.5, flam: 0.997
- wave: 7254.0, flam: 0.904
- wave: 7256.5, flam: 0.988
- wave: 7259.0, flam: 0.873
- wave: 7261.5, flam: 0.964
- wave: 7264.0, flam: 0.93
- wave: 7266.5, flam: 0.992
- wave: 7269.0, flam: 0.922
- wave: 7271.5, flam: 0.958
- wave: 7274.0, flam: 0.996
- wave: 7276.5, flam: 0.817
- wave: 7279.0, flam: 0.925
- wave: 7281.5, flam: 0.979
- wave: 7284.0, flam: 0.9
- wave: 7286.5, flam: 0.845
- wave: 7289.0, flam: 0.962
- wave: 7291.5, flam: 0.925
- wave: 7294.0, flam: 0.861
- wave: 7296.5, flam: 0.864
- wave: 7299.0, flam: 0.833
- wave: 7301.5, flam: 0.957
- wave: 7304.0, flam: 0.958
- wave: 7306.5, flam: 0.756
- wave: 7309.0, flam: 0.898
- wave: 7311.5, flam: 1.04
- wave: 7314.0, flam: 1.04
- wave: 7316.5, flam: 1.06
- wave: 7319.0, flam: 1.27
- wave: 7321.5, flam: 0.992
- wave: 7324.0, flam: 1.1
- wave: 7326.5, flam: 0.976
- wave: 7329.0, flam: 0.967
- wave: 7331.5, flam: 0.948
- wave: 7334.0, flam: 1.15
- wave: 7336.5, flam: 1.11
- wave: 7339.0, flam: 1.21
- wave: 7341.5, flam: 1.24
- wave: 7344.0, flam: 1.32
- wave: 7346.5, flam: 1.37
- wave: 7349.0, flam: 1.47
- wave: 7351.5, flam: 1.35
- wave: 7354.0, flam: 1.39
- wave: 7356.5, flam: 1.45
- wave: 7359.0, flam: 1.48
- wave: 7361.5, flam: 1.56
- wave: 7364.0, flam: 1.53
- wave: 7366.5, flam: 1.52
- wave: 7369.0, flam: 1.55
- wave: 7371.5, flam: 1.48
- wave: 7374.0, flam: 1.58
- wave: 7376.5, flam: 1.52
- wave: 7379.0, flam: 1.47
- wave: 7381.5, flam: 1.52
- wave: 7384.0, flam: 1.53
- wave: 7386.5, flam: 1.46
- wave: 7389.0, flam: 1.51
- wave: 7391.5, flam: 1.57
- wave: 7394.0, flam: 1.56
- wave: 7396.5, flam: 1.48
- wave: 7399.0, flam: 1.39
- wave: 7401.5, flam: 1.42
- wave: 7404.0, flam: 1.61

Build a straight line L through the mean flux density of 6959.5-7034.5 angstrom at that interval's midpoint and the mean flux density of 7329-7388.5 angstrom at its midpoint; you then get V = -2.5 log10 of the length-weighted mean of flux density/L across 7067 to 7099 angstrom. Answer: 0.16 mag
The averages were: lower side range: 0.88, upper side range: 1.39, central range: 0.861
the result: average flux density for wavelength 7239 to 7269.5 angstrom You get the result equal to 0.968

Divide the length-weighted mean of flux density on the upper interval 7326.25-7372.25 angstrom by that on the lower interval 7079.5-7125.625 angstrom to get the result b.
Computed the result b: 1.52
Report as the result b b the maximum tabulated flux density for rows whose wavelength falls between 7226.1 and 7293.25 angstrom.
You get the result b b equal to 1.2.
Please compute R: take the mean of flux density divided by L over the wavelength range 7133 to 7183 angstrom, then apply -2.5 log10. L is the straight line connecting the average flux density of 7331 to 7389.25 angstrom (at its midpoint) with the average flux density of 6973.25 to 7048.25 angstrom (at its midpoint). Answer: 0.22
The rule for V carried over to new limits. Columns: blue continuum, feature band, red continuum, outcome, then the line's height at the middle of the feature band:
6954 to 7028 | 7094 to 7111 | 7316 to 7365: 0.15 mag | 0.997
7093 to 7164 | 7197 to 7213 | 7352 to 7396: 0.16 mag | 1.07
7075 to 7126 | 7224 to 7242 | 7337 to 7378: 0.21 mag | 1.16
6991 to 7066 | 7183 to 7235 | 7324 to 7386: 0.22 mag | 1.14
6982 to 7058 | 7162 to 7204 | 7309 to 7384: 0.18 mag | 1.08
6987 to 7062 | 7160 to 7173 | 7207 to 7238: 0.04 mag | 0.924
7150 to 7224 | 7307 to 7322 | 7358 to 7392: 0.27 mag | 1.33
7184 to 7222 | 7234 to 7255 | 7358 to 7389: 0.09 mag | 1.07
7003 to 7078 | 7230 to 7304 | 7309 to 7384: 0.25 mag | 1.19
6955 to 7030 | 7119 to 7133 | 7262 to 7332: 0.07 mag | 0.912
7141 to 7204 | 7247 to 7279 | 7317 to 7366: 0.16 mag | 1.09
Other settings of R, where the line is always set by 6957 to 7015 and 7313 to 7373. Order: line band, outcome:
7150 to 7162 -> 0.207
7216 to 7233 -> 0.242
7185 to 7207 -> 0.212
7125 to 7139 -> 0.217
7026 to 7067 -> 0.078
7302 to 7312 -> 0.335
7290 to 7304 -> 0.339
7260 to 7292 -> 0.275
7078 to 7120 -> 0.159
